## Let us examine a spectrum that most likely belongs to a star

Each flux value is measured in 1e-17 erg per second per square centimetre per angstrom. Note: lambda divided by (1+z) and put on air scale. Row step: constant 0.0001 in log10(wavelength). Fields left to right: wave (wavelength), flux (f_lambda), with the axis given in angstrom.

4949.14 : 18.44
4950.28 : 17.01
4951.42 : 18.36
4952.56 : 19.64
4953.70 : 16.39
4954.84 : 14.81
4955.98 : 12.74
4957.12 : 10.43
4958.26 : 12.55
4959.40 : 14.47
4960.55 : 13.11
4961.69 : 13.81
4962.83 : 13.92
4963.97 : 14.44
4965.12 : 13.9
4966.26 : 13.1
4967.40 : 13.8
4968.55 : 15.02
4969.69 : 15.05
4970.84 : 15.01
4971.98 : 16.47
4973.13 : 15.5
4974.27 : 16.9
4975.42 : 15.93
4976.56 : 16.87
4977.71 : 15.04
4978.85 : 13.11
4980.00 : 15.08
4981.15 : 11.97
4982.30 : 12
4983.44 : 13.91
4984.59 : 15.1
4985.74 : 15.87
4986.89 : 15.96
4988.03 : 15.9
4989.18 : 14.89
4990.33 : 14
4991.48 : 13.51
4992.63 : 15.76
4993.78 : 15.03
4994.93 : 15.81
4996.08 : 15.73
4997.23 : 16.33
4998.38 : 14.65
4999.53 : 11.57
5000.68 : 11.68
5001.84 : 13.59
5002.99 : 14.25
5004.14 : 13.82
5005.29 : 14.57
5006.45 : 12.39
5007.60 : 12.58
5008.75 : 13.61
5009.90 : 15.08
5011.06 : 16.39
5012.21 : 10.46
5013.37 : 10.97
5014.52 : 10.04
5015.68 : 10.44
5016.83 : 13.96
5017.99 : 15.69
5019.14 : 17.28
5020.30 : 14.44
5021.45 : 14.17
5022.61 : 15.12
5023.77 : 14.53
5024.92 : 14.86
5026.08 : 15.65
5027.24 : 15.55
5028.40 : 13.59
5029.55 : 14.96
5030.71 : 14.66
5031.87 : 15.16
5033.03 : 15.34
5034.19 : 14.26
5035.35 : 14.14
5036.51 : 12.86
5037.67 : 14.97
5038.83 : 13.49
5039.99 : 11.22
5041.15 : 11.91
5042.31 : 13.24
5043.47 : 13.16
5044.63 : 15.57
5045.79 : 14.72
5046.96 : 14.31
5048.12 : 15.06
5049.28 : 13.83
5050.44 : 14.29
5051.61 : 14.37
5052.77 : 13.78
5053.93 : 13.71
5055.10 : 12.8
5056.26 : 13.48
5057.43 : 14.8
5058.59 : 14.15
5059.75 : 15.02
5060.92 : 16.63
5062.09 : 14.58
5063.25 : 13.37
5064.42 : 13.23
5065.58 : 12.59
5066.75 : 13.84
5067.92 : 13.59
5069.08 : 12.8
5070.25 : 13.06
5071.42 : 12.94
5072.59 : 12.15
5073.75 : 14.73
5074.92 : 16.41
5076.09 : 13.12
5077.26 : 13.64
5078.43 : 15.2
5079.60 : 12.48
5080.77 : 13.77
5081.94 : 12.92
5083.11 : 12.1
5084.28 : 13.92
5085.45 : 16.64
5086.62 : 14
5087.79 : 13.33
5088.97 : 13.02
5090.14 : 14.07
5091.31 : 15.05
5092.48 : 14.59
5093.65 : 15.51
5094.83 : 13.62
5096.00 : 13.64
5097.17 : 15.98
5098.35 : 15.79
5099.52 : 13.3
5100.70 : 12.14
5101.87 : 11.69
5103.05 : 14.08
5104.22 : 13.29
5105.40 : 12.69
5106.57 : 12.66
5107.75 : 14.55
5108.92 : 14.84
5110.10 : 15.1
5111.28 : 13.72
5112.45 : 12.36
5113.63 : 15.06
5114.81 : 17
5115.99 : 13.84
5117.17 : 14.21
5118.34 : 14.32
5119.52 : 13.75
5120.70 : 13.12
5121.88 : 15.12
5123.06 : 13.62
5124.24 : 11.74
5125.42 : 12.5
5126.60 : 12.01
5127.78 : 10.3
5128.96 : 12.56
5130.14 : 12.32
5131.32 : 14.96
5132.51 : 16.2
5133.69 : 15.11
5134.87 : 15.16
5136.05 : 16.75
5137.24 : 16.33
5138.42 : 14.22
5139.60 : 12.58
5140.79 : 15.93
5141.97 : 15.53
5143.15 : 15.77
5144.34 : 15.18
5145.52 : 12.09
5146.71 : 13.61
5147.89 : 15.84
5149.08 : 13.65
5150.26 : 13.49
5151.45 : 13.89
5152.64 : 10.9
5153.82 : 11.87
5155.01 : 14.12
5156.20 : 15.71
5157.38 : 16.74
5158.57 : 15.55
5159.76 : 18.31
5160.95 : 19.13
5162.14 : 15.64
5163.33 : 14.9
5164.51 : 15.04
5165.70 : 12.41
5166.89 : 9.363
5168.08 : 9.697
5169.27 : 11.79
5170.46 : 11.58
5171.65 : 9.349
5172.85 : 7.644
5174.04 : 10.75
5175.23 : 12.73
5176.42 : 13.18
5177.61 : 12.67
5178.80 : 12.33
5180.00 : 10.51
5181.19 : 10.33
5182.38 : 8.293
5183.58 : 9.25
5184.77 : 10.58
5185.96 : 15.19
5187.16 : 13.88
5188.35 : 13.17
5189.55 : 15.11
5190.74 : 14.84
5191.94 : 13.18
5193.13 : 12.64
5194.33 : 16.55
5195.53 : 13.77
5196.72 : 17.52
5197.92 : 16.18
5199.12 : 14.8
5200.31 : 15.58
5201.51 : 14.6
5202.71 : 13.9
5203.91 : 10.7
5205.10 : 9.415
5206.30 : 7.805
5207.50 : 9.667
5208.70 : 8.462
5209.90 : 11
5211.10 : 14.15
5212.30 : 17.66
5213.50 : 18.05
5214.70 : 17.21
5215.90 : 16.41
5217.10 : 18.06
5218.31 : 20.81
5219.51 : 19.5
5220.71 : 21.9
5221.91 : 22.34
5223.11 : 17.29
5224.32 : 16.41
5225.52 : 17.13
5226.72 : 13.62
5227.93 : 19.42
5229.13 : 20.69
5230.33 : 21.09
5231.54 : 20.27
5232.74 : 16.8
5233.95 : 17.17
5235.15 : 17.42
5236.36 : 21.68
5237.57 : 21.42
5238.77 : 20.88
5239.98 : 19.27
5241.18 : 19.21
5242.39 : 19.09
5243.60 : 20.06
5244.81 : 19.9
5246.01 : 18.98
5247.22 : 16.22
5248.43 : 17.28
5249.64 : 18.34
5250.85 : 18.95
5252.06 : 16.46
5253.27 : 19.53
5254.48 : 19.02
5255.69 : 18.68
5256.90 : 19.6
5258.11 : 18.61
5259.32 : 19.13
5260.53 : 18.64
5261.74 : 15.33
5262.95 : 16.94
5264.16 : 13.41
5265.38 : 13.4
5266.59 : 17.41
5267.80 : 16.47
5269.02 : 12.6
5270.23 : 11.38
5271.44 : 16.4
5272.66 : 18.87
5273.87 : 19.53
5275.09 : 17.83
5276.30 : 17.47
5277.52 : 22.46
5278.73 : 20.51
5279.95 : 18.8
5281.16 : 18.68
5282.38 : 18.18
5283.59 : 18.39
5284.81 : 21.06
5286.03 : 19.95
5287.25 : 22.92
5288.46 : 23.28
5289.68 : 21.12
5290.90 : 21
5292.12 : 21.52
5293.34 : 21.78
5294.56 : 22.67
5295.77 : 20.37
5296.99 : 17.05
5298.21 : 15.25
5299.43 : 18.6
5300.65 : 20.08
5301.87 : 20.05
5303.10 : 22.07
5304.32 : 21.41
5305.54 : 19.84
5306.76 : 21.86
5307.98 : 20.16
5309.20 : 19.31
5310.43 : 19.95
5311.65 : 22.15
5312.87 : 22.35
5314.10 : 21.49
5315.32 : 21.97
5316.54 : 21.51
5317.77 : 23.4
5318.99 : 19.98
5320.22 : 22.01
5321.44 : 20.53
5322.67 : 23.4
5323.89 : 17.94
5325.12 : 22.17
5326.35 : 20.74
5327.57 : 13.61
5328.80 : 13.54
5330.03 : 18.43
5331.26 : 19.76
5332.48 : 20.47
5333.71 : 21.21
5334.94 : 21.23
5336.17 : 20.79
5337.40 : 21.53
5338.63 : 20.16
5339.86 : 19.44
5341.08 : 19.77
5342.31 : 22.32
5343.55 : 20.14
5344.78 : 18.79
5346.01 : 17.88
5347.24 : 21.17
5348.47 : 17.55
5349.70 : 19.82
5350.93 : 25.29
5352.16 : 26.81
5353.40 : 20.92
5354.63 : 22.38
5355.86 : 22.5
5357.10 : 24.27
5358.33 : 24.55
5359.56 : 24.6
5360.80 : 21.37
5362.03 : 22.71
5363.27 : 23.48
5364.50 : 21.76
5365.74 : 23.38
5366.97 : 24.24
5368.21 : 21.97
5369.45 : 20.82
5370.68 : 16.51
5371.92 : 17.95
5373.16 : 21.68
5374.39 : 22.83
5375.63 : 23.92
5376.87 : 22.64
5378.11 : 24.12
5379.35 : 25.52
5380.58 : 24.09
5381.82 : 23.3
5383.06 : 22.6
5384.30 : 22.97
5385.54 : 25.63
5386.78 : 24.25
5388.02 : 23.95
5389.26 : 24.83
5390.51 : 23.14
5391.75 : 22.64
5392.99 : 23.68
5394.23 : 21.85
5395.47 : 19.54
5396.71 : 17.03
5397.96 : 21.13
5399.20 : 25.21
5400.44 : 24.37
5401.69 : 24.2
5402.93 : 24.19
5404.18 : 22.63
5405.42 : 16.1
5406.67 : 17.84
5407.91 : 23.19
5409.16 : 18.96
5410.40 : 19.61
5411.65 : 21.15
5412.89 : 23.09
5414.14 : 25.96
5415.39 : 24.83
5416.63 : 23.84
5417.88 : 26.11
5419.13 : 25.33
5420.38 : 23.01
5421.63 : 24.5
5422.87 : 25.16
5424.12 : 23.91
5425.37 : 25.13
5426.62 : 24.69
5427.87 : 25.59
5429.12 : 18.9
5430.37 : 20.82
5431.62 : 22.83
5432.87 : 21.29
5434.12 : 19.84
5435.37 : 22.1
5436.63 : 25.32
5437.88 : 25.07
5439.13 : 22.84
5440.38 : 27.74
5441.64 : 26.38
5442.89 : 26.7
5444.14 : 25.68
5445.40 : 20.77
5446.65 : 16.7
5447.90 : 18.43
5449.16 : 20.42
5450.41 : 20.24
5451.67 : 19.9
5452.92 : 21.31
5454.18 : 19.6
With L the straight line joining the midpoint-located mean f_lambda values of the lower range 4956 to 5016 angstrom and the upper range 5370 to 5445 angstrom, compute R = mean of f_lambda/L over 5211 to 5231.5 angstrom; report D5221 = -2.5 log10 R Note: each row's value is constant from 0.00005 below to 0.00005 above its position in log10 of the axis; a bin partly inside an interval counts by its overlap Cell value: 0.03 mag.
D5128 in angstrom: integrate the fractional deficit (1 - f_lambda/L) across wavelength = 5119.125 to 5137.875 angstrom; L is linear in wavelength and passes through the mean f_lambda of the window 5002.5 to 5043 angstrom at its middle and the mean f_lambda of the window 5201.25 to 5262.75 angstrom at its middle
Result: 2.16 angstrom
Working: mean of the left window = 13.9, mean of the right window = 17.4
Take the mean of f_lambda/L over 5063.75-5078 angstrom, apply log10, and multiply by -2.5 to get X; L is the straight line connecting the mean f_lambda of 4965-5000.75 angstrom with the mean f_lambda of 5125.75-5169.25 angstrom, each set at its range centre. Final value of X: 0.07 mag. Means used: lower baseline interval 14.8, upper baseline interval 14.2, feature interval 13.5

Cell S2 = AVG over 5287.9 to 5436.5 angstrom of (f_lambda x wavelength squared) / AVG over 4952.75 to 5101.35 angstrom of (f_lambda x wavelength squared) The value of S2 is 1.8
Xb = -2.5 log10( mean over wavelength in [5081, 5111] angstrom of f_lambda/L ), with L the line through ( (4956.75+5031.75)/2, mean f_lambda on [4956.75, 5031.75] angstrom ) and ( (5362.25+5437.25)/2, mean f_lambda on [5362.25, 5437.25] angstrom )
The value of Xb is 0.17 mag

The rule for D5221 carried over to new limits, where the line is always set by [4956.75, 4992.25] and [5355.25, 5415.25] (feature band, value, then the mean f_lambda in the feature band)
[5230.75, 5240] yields 0.01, 19.4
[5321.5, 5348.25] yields 0.09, 19.7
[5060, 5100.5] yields 0.18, 14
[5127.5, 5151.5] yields 0.22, 14.4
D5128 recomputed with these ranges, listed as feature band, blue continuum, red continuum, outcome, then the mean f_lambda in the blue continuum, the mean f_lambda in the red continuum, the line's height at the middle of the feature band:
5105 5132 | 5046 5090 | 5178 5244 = 1.73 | 13.9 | 15.7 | 14.5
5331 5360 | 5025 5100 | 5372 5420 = 0.11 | 14.1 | 22.8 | 21.5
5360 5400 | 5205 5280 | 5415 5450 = -1.52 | 17.5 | 23.3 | 21.7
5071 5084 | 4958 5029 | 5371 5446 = 1.99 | 14.3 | 23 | 16.1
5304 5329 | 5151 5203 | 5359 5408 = -1.41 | 13.3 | 22.4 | 19.5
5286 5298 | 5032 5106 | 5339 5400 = -0.57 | 13.9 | 22.2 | 20.1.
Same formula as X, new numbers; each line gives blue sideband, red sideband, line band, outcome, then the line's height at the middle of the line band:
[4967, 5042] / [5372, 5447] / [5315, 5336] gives 0.06 mag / 21.2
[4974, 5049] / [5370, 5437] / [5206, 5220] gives 0.23 mag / 18.6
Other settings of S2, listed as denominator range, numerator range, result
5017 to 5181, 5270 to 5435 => 1.70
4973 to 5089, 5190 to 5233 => 1.20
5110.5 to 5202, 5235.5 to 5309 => 1.45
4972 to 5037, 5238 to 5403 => 1.62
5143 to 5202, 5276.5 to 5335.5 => 1.60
